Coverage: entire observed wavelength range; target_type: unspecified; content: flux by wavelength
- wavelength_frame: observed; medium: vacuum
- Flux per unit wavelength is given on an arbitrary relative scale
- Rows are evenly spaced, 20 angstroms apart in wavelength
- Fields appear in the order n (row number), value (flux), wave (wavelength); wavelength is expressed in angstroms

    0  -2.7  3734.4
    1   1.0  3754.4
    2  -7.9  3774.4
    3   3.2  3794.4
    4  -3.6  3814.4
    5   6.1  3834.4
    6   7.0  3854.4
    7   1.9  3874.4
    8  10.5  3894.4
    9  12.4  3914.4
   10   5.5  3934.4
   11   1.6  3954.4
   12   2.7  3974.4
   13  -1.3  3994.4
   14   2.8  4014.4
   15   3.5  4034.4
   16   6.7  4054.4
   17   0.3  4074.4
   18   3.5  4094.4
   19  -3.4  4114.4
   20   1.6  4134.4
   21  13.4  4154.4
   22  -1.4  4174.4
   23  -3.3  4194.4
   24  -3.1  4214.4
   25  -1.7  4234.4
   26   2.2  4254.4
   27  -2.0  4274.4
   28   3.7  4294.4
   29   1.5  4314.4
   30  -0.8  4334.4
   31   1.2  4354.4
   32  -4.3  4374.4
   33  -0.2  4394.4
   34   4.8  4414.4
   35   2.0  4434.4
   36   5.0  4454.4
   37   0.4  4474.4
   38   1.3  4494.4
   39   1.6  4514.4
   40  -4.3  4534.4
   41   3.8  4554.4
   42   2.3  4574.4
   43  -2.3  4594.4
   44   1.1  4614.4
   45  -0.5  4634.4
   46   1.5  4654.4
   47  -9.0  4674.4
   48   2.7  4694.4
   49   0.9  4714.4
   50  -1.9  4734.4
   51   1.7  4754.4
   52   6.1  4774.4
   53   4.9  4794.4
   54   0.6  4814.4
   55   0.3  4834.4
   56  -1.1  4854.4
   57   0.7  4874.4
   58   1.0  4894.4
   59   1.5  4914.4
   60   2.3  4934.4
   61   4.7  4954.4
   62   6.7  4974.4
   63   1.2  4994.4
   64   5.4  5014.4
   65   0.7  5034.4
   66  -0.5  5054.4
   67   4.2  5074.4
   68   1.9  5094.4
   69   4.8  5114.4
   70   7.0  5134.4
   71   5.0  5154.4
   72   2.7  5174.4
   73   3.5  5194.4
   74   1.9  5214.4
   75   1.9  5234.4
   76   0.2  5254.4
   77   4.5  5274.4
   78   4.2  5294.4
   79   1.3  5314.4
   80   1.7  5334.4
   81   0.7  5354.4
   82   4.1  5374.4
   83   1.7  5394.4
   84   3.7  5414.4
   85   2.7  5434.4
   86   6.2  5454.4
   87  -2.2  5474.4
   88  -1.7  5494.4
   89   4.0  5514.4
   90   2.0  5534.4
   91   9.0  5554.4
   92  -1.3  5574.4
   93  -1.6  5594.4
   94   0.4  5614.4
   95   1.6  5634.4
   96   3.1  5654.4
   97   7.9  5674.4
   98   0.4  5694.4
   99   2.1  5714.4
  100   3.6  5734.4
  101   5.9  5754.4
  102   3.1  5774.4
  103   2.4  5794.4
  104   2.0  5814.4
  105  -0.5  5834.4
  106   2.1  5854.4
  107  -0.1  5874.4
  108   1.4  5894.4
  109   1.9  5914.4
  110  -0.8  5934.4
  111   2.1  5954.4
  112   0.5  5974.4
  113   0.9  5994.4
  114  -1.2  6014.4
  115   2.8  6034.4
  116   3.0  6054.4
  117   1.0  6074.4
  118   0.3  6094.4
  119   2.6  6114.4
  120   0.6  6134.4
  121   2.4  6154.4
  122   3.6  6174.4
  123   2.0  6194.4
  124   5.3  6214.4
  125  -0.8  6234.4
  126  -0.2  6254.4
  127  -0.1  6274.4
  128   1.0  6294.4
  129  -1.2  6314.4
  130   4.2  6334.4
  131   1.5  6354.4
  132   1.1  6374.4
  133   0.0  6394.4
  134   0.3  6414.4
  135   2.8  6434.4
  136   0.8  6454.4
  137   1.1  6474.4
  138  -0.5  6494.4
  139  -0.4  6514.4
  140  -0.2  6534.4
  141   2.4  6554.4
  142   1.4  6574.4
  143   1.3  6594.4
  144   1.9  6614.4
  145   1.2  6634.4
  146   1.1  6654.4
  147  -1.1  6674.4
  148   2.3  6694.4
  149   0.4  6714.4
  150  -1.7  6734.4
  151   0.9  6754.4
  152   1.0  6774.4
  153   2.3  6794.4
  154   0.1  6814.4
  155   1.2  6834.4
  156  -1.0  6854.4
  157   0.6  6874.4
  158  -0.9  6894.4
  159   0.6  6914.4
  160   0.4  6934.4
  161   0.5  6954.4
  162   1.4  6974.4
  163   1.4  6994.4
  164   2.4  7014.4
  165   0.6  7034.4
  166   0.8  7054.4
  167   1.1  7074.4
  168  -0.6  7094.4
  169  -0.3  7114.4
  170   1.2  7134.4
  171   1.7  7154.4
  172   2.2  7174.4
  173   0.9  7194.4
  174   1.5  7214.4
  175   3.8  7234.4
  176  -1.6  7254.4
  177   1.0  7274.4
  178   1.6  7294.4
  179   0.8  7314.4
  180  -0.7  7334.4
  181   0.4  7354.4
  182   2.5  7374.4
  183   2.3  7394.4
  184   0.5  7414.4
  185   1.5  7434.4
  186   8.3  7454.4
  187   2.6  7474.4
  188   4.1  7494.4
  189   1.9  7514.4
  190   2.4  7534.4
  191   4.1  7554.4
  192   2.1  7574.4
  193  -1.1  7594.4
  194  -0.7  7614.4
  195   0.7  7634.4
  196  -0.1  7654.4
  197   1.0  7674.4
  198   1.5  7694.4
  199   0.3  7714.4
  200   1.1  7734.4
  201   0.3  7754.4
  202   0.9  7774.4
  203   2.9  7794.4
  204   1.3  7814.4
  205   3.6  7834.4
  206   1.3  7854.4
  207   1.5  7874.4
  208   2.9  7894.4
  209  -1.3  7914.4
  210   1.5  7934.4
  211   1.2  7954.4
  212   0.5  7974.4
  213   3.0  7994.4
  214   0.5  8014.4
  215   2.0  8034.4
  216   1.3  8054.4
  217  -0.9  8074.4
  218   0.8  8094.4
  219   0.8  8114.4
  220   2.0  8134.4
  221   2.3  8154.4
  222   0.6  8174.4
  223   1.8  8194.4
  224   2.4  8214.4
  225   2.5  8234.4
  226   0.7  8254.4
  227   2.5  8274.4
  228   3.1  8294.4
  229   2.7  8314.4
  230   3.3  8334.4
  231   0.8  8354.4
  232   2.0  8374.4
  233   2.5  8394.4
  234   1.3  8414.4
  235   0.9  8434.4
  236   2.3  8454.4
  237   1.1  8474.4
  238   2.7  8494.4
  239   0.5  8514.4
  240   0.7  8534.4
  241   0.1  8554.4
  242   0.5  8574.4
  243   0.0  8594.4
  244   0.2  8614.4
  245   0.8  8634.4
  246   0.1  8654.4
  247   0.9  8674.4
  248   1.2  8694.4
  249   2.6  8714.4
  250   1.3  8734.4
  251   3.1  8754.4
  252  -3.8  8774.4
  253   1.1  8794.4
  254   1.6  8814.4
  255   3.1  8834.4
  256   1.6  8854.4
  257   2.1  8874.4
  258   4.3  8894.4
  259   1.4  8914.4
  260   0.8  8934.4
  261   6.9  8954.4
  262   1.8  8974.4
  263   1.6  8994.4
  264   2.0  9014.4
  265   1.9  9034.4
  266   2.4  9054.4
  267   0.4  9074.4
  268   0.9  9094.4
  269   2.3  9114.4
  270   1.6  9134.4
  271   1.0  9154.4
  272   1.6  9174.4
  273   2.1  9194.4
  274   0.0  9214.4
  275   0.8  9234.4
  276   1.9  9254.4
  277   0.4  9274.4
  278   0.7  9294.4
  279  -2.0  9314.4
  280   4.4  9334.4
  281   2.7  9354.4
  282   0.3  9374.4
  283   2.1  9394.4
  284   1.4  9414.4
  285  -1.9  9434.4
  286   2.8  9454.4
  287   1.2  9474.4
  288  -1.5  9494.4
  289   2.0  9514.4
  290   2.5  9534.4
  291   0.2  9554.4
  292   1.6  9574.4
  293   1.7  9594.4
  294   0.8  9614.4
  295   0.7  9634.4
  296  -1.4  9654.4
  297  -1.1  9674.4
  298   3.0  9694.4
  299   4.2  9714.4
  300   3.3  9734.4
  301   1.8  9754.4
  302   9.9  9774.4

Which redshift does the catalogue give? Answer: 0.489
